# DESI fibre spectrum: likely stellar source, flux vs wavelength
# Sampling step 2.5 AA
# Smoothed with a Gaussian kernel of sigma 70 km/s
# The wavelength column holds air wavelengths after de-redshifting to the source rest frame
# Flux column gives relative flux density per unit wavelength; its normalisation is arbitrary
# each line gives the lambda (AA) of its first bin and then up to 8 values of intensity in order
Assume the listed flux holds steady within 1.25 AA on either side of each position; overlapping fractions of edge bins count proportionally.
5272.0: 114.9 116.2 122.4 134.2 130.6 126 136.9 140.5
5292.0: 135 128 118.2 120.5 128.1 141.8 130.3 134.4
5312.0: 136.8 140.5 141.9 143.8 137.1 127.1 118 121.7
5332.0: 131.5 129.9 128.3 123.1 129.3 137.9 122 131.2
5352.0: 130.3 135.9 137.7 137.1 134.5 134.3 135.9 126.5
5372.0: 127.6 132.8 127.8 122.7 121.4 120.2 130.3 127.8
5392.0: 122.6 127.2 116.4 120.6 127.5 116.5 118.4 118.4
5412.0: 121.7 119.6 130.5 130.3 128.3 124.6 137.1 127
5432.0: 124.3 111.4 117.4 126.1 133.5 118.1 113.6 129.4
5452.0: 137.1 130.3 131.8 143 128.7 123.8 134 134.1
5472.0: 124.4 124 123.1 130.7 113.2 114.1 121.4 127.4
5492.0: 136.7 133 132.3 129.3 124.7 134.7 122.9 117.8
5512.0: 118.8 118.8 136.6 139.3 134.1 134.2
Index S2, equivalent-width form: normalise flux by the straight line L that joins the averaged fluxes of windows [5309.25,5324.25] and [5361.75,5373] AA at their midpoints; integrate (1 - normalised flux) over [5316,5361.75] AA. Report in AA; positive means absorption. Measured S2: 1.4 AA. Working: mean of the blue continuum 139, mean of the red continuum 132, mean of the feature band 131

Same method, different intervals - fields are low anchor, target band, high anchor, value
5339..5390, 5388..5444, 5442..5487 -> 1.9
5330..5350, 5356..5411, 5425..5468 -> 0.7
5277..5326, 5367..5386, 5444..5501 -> 0.6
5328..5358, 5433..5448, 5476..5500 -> 0.8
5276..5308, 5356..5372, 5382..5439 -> -1.0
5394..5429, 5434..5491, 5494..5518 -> -0.2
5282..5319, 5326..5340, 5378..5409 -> 0.4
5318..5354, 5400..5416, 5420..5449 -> 0.6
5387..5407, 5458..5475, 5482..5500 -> -0.7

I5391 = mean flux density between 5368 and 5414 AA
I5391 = 124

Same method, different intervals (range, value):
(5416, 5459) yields 127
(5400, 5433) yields 125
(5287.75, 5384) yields 131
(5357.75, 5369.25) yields 135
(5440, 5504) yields 128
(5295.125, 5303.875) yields 124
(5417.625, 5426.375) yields 129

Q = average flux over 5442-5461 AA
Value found 129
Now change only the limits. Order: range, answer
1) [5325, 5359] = 129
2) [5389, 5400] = 123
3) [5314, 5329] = 134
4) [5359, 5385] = 129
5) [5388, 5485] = 125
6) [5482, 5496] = 125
